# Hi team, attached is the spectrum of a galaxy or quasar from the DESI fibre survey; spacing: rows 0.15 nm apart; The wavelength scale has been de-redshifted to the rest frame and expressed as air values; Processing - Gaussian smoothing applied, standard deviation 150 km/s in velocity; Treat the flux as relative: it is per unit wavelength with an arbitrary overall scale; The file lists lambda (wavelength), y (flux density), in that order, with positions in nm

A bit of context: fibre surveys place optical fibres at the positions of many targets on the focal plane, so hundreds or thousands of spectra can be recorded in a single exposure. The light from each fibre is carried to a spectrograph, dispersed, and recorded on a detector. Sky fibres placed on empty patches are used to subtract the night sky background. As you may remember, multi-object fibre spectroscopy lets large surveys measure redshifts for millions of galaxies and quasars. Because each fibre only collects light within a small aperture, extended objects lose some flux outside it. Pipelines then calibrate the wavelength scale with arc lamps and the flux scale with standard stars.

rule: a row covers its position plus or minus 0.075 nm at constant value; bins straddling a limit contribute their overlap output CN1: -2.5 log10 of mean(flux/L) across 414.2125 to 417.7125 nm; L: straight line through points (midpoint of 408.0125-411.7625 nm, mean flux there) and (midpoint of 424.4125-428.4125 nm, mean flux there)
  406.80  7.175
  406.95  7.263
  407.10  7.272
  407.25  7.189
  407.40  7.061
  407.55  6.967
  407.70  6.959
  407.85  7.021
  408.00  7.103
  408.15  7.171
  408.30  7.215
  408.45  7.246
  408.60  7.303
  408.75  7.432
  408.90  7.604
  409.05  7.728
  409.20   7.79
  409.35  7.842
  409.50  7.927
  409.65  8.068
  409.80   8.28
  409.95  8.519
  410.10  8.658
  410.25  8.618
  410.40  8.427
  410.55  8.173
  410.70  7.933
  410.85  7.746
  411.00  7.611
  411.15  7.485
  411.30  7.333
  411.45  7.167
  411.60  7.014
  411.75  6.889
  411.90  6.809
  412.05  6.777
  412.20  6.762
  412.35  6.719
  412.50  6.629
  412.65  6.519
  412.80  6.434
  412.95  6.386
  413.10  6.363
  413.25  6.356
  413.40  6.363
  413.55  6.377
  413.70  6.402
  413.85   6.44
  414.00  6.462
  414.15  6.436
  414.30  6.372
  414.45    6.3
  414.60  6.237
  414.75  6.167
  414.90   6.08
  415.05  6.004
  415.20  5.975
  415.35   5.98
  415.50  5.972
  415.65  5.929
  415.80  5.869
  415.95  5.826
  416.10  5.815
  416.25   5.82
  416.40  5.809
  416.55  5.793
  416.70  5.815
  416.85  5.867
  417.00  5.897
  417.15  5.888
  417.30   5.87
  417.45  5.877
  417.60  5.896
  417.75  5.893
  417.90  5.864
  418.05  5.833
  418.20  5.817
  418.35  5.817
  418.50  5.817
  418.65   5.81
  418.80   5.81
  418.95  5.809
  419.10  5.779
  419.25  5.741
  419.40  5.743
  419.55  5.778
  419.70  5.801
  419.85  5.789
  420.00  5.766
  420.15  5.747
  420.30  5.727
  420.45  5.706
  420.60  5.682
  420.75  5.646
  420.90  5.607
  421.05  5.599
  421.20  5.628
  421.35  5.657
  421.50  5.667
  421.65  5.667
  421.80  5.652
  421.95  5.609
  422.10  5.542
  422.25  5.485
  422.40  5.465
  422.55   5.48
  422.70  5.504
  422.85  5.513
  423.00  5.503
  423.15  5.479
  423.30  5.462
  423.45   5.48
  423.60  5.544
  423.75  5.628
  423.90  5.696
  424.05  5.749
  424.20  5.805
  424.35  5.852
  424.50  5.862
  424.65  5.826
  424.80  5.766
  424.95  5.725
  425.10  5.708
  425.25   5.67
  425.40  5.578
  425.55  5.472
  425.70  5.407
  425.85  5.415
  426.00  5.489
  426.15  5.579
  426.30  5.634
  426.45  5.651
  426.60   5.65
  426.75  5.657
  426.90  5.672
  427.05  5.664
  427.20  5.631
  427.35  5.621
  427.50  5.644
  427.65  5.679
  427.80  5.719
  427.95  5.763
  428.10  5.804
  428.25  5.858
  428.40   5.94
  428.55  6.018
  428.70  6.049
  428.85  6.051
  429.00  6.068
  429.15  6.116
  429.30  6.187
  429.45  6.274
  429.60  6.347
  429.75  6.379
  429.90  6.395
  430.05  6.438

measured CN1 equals 0.170 mag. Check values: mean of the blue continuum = 7.73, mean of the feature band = 5.96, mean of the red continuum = 5.67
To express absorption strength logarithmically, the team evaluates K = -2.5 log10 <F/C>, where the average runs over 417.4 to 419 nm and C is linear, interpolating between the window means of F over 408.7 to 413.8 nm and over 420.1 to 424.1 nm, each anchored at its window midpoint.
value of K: 0.07 mag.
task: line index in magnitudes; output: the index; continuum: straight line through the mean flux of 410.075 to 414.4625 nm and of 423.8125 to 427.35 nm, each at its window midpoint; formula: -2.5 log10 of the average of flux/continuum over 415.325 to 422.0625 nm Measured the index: 0.10 mag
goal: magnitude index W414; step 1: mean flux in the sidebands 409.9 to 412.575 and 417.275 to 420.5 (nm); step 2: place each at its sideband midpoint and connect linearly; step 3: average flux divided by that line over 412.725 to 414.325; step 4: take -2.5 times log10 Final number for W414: 0.096 mag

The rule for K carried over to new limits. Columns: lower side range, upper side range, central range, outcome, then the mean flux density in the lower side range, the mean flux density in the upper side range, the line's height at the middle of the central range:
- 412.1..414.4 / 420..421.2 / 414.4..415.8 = 0.038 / 6.47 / 5.68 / 6.27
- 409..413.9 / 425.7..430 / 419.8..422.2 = 0.141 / 7.29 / 5.85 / 6.45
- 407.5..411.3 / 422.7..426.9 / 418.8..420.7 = 0.099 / 7.71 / 5.62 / 6.31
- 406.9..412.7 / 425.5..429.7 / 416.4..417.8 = 0.156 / 7.45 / 5.79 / 6.77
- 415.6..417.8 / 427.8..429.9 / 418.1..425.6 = 0.050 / 5.86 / 6.07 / 5.94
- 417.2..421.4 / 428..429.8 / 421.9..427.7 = 0.064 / 5.77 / 6.08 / 5.95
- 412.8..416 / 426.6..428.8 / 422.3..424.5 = 0.060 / 6.21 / 5.76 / 5.91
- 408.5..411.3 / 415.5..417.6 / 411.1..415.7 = 0.057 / 7.93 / 5.86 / 6.84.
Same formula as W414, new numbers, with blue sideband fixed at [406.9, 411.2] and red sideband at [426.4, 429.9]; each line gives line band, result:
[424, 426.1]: 0.10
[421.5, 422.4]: 0.16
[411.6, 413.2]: 0.11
